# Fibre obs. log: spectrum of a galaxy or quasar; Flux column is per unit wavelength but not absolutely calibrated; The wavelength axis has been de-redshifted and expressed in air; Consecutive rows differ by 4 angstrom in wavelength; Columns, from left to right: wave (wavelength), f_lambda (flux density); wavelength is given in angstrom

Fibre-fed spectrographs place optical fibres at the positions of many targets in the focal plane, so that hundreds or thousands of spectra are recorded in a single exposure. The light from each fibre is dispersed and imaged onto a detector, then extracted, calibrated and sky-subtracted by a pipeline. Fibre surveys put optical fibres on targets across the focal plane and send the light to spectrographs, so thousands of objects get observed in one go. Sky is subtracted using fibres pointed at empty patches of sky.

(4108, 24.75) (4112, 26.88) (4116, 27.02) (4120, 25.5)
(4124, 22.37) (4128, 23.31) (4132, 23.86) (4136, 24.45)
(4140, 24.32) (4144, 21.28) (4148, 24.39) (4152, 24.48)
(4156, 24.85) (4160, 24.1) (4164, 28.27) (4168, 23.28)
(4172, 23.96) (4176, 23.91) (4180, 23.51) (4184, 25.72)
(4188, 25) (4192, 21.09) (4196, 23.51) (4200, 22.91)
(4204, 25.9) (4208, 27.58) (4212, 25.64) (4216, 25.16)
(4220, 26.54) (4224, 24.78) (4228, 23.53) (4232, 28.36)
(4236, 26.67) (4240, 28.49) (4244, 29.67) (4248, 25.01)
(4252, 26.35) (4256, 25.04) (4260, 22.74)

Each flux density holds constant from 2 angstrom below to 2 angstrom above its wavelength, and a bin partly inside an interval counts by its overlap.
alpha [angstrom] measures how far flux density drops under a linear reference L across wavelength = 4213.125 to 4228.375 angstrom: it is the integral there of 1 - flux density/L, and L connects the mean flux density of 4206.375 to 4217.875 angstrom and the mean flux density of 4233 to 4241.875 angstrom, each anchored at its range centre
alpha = 0.8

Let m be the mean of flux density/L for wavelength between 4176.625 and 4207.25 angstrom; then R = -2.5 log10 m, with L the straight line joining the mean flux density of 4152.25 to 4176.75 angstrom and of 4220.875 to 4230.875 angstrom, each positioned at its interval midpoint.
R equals 0.030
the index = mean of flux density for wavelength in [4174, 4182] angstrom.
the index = 23.7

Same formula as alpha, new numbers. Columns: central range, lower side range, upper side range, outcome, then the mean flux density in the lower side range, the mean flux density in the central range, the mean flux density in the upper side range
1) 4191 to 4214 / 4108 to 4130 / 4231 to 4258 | 1.5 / 25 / 24.6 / 27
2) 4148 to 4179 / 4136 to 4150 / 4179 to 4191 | -0.8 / 23.5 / 24.6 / 24.5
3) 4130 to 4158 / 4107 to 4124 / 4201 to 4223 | 2.0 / 25.7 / 23.9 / 26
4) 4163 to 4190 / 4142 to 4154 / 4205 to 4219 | -0.1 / 23.4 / 24.7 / 26.1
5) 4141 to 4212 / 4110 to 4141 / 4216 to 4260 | 2.9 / 24.7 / 24.4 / 26.2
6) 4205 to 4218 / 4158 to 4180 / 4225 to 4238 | -0.3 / 24.6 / 26.1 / 26.1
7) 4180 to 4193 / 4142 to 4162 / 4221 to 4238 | 0.3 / 23.8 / 24.1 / 25.9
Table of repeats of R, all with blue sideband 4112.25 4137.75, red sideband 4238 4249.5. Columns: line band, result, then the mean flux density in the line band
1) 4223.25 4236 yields 0.067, 25.8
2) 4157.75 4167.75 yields -0.001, 25.6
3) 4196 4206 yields 0.104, 24.2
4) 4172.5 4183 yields 0.091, 23.9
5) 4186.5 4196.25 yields 0.147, 23.1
